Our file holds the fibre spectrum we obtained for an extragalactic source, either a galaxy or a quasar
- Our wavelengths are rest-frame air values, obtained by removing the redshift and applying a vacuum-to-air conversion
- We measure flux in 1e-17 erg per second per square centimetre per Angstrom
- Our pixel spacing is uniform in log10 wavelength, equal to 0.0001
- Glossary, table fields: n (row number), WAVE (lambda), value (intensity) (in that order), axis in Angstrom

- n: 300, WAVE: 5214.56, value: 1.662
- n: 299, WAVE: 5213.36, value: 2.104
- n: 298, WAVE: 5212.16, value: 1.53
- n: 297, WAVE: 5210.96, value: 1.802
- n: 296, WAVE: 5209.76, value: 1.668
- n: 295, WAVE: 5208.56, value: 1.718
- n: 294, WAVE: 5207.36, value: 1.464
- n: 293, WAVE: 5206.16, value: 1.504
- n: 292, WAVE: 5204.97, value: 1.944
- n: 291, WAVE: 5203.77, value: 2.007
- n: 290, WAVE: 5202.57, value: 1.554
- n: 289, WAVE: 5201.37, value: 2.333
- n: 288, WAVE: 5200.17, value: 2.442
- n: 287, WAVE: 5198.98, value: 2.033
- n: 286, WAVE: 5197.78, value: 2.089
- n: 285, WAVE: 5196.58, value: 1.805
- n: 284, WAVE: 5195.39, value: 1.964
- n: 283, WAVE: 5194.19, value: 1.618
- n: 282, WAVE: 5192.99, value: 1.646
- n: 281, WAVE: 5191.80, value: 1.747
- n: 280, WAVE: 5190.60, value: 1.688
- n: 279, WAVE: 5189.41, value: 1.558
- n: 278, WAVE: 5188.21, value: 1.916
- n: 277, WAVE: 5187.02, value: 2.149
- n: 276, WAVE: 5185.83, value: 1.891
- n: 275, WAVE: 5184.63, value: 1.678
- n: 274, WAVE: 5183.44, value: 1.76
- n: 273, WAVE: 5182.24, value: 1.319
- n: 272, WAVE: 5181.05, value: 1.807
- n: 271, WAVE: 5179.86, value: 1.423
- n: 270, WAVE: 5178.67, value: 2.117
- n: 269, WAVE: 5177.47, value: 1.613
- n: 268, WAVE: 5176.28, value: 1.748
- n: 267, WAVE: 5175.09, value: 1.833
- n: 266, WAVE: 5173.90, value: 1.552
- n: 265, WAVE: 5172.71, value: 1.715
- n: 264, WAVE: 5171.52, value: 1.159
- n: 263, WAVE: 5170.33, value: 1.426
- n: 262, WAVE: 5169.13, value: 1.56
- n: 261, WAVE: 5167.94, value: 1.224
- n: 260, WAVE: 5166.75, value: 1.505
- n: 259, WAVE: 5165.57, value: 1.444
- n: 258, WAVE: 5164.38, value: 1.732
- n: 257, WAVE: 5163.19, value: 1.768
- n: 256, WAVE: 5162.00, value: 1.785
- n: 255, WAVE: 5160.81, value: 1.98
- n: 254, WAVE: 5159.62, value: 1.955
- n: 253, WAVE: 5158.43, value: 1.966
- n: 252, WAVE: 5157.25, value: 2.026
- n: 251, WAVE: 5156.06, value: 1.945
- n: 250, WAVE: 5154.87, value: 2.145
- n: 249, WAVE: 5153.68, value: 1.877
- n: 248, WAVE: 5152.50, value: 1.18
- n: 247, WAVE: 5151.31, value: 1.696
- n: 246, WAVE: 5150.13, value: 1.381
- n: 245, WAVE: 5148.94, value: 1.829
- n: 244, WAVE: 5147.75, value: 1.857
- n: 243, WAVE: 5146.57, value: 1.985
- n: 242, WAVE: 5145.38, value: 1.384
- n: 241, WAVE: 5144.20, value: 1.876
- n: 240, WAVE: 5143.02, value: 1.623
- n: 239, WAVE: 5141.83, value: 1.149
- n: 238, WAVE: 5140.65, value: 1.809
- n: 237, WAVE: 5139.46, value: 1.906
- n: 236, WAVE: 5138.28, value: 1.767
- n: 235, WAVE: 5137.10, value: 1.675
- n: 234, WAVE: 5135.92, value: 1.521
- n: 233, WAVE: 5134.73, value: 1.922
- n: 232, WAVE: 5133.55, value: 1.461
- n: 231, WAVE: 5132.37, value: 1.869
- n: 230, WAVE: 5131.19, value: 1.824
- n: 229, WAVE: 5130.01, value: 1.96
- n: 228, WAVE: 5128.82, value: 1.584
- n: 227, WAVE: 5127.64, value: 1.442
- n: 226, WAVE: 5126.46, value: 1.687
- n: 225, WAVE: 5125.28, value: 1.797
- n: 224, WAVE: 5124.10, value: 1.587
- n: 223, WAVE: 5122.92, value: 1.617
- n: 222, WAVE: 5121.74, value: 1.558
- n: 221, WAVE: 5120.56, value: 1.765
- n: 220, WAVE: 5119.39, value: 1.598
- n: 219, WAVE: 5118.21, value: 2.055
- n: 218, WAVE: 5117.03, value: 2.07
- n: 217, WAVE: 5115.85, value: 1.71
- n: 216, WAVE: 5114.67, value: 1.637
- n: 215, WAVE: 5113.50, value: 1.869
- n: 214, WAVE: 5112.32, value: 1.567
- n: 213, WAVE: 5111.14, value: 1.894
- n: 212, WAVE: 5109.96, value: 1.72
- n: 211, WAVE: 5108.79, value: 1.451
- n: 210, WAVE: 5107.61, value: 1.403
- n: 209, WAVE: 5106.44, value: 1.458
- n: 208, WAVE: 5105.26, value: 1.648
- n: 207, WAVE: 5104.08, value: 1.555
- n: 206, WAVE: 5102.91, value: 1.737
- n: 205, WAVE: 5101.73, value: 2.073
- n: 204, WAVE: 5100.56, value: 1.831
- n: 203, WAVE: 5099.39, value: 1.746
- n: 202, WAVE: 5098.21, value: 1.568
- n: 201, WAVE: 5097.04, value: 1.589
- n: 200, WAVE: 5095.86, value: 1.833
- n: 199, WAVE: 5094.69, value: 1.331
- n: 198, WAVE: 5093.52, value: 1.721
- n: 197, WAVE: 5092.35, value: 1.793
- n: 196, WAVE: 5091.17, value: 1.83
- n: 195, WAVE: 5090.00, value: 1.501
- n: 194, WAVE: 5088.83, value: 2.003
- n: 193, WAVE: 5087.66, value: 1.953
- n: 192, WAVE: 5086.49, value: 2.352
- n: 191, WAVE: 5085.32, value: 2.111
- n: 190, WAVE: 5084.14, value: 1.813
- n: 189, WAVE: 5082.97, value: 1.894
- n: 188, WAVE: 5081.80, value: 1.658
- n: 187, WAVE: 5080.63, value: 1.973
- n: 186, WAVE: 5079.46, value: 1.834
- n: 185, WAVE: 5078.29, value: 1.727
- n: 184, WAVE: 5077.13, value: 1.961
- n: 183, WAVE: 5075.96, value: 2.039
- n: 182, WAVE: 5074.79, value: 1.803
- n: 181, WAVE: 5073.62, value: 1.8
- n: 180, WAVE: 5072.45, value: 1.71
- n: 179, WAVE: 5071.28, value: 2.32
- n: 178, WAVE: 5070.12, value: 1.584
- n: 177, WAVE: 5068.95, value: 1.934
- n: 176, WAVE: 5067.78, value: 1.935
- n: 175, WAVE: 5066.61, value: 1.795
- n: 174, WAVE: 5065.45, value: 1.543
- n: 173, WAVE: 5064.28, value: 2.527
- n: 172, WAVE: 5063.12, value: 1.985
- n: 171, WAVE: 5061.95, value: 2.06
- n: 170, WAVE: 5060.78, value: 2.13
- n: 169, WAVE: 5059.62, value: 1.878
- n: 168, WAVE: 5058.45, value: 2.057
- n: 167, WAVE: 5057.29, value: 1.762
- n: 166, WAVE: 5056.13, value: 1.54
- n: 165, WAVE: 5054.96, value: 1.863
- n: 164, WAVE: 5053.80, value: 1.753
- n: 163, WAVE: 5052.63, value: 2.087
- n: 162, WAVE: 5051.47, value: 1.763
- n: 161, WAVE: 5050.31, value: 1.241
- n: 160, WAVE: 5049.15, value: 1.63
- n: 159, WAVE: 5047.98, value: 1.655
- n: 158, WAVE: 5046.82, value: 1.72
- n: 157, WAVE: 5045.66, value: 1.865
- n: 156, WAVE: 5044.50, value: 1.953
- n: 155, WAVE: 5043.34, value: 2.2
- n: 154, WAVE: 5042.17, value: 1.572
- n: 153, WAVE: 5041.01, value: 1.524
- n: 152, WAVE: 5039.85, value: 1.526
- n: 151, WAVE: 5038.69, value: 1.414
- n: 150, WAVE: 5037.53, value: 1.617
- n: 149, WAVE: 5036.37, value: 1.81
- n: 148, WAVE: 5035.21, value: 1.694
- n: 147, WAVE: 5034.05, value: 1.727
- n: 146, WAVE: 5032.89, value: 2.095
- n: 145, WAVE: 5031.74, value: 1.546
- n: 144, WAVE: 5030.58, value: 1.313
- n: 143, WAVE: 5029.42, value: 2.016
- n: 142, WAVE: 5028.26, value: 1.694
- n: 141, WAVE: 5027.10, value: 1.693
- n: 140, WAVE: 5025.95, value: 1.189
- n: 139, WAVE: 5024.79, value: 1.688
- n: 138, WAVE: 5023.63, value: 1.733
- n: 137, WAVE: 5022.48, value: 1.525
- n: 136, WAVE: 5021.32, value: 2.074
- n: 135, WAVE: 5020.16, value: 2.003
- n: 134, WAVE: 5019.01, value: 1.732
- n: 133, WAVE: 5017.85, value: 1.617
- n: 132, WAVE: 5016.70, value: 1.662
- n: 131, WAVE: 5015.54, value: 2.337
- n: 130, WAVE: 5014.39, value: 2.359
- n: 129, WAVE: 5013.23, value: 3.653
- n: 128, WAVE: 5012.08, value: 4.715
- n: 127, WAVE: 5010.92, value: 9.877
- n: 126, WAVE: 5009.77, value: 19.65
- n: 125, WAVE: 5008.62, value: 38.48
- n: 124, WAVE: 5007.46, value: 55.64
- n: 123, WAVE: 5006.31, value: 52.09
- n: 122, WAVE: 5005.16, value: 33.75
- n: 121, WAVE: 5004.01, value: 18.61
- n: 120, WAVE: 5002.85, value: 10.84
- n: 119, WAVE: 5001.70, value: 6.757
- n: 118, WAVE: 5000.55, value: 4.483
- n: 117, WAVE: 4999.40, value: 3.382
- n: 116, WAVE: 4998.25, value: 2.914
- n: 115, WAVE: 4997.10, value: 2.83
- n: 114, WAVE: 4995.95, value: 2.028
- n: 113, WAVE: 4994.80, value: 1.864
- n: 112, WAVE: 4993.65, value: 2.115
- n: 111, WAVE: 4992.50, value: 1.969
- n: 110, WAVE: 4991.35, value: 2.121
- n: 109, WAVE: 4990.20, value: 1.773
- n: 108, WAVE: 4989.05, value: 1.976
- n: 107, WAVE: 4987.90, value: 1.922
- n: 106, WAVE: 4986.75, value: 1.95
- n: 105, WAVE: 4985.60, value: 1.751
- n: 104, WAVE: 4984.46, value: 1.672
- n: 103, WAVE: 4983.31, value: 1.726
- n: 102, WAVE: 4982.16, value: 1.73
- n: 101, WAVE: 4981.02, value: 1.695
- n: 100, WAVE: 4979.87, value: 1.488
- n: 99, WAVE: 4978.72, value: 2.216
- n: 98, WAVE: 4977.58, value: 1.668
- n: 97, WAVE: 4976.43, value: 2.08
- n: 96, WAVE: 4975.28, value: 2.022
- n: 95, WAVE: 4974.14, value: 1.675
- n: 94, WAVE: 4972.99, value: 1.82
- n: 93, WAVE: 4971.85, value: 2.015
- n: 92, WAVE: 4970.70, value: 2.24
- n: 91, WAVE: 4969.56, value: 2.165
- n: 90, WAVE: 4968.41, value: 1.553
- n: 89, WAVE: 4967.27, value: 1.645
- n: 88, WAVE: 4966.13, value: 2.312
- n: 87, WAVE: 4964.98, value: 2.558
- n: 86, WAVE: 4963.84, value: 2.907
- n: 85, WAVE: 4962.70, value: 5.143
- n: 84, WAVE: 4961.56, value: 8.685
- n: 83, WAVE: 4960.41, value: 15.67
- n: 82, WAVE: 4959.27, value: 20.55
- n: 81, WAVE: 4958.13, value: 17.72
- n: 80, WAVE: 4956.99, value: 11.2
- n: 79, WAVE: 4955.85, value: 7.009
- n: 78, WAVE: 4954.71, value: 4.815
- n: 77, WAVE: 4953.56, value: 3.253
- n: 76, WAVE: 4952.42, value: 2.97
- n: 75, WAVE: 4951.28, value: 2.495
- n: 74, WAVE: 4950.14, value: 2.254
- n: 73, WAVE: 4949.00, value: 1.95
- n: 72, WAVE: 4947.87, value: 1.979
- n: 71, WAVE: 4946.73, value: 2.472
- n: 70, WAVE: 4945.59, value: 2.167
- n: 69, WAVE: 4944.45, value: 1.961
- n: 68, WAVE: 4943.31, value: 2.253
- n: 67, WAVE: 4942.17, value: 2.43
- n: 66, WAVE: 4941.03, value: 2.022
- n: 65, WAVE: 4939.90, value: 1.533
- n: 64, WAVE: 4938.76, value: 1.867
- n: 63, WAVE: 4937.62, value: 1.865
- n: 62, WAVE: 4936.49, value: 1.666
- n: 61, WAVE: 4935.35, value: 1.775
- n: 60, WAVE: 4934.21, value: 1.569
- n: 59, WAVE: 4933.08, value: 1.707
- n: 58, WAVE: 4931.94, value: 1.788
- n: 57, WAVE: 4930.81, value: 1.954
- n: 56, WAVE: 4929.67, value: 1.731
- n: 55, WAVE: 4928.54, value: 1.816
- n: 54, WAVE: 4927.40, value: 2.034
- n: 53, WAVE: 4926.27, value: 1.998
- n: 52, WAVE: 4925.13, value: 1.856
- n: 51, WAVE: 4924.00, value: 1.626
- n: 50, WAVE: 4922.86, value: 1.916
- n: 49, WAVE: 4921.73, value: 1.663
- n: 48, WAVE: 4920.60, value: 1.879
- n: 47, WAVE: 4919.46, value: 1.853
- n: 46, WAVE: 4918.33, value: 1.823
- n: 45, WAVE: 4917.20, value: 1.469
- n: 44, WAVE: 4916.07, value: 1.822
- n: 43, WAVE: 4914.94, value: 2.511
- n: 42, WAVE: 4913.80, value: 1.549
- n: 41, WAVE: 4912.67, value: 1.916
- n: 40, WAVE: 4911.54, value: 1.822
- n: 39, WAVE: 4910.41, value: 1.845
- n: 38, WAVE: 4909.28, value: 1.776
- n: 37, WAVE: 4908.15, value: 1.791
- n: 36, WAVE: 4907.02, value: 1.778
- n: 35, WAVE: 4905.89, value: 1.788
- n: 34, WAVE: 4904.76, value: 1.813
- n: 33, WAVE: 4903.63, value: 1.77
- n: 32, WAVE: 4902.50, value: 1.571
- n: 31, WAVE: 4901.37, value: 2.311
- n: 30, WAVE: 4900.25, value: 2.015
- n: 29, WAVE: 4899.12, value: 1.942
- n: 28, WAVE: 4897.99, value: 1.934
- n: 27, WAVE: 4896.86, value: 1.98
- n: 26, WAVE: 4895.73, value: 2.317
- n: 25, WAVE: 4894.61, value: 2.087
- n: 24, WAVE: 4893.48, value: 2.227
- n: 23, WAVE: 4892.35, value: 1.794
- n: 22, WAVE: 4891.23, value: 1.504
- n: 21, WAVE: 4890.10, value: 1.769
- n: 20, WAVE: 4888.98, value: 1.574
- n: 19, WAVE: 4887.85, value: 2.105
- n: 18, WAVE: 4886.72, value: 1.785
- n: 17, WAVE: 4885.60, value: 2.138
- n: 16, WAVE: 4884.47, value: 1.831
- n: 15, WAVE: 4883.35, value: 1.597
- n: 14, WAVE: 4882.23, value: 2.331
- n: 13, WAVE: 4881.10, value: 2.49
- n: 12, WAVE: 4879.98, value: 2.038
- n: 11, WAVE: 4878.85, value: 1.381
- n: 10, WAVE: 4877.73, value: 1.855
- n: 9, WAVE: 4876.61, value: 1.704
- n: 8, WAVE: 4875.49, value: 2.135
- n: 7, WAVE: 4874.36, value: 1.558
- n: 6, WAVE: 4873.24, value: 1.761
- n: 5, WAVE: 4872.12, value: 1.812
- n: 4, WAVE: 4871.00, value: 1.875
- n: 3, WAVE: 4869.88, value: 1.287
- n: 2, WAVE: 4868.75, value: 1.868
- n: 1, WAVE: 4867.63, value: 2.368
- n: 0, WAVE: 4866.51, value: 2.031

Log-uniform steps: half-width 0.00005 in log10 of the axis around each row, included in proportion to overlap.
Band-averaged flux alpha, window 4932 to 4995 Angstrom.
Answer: 3.37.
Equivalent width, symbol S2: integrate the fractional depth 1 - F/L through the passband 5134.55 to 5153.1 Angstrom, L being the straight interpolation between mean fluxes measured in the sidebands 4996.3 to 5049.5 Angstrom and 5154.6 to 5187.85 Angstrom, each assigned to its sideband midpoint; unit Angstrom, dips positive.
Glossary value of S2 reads 7.1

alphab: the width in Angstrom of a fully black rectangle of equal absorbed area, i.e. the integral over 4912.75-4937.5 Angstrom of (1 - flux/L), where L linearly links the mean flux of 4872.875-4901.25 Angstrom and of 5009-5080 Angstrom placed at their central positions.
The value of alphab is 2.73 Angstrom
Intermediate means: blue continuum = 1.92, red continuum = 2.4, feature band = 1.81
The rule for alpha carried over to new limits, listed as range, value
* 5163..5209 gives 1.73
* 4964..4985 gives 1.92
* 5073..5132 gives 1.76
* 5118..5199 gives 1.71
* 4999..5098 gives 4.58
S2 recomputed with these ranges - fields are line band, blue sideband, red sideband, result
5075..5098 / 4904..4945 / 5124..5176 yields -1.3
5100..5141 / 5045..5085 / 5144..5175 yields 1.0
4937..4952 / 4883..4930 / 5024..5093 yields -2.0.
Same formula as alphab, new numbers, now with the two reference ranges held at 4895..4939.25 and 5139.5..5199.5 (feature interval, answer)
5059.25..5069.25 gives -1.2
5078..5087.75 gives -0.9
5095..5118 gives 0.6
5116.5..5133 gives 0.0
